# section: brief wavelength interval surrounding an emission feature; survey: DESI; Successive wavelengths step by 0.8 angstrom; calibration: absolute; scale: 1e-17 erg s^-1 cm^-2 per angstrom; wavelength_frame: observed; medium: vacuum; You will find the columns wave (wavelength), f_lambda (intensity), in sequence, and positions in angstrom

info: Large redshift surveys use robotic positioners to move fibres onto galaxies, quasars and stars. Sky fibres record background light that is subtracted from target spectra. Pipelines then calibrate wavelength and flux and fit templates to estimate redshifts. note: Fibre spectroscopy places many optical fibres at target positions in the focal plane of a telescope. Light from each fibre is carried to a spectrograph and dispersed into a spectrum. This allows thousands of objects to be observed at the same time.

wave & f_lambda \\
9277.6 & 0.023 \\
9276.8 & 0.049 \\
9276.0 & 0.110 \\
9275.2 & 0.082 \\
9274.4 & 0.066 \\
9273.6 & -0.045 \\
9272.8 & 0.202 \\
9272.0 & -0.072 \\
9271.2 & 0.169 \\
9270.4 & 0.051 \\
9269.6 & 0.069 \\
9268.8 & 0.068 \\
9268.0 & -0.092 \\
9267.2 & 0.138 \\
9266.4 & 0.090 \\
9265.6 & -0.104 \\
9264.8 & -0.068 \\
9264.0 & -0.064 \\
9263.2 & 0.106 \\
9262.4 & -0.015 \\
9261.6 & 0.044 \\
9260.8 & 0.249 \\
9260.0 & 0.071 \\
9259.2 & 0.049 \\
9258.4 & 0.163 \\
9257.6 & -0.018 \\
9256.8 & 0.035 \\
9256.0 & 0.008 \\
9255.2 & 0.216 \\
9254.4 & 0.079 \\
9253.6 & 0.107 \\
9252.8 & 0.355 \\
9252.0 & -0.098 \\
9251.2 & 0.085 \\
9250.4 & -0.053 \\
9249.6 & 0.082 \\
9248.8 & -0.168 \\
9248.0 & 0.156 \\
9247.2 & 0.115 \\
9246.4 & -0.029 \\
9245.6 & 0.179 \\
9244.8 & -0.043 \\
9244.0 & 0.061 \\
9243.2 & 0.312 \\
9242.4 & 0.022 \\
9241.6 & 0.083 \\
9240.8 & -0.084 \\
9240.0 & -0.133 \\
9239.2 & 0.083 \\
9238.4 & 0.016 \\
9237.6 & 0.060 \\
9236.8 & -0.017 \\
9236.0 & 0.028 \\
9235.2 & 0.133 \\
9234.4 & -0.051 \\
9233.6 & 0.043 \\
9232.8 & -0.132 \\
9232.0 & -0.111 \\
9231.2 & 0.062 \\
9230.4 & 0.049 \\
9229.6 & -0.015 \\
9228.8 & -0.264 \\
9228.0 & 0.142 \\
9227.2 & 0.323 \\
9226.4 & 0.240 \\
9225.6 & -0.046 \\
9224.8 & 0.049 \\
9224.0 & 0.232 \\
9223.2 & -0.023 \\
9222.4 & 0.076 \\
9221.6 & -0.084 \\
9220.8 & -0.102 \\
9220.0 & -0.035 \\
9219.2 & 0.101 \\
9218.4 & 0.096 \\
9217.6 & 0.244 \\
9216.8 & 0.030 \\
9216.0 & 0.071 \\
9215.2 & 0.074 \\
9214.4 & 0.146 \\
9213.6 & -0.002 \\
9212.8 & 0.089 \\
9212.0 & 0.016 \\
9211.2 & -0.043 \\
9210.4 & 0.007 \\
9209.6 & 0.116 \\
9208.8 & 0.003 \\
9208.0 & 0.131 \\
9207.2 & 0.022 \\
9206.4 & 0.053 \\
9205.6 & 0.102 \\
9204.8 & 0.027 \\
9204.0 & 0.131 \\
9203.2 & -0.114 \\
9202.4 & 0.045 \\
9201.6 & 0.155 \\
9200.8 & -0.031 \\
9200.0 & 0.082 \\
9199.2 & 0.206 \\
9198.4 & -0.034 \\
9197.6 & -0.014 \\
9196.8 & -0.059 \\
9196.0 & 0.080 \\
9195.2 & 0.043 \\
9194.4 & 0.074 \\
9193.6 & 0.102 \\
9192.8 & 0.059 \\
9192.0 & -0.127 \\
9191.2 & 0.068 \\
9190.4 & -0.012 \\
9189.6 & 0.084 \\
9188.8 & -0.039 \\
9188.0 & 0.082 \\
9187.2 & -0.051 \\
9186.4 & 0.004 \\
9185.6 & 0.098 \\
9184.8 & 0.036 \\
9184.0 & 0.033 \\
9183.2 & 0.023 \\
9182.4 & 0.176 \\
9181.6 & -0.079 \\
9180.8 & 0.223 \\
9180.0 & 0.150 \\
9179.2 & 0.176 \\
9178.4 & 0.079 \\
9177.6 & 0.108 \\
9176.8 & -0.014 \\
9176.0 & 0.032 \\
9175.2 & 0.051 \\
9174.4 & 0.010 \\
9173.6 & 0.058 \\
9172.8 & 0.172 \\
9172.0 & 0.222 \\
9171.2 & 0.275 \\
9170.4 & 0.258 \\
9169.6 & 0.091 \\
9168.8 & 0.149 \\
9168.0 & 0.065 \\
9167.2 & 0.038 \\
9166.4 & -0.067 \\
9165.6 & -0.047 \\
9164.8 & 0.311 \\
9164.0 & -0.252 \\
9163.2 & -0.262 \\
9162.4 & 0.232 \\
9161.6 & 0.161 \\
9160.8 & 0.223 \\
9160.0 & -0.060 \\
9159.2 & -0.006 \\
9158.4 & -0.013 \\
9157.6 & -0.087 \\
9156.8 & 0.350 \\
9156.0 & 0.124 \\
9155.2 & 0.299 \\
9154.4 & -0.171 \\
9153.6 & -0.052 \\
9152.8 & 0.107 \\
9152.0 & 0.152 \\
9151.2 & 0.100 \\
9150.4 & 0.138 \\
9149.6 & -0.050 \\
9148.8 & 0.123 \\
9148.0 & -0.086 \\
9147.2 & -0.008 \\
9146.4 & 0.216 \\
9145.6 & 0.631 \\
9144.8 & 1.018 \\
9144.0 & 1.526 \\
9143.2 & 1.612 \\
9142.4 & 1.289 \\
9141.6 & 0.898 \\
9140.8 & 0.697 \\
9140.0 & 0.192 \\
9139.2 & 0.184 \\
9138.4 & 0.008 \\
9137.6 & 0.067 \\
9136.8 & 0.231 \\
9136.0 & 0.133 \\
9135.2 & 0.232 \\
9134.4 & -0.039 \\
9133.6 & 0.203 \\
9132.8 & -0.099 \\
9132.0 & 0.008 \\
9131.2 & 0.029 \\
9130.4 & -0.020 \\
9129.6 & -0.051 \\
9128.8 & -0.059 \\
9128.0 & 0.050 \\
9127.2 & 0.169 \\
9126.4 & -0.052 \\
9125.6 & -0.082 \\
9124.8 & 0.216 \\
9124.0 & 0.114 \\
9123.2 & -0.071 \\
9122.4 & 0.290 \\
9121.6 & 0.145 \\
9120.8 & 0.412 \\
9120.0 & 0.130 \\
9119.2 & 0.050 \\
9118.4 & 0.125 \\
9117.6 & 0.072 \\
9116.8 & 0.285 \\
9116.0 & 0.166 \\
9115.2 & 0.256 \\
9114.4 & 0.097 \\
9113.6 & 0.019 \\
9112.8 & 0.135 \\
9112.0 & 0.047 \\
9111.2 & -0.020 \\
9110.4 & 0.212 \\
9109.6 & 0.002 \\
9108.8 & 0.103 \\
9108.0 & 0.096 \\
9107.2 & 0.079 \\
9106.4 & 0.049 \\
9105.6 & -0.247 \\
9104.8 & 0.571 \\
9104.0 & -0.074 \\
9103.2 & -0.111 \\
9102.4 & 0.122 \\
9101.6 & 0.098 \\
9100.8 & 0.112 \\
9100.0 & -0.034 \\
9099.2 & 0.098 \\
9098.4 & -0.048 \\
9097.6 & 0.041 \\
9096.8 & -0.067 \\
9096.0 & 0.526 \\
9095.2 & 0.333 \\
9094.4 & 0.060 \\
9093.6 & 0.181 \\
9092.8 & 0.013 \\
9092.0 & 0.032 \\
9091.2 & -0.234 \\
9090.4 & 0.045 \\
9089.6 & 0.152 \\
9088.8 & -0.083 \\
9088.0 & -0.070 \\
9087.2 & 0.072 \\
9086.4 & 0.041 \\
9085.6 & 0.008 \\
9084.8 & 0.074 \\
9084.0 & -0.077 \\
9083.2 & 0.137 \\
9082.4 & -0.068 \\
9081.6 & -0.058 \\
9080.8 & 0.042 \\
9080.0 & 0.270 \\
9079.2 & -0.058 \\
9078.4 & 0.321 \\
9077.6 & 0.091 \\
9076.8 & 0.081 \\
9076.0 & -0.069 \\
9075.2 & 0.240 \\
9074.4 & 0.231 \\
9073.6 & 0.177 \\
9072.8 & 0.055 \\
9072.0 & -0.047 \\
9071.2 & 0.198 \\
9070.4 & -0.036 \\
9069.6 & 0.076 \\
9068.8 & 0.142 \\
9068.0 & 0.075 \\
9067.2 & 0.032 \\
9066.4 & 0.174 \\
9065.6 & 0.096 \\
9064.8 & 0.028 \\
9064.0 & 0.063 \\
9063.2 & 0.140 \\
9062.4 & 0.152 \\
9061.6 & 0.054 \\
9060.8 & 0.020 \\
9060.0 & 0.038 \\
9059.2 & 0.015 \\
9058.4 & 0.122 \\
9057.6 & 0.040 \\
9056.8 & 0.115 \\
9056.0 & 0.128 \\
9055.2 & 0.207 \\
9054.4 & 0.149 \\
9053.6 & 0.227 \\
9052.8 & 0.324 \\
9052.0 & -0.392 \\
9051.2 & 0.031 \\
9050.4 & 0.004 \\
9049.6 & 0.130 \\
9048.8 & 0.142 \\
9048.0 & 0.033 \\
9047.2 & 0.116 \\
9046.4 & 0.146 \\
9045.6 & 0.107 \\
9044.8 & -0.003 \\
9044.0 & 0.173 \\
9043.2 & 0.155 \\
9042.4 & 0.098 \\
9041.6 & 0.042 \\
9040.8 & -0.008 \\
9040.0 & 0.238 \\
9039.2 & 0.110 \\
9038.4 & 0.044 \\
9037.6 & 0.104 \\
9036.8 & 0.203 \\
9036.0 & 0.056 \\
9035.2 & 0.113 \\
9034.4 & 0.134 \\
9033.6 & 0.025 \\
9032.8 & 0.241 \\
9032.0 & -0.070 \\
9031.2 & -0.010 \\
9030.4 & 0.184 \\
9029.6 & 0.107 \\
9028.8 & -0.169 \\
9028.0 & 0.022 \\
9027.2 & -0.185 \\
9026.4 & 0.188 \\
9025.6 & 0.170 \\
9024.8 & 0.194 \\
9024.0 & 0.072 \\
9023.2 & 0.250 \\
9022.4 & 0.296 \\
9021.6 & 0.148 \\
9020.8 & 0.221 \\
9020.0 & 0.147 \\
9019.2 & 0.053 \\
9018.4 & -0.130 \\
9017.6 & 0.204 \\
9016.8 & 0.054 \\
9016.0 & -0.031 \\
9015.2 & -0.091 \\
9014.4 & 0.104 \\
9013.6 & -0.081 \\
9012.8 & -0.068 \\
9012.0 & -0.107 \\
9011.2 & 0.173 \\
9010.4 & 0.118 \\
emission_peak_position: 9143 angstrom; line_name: H-alpha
